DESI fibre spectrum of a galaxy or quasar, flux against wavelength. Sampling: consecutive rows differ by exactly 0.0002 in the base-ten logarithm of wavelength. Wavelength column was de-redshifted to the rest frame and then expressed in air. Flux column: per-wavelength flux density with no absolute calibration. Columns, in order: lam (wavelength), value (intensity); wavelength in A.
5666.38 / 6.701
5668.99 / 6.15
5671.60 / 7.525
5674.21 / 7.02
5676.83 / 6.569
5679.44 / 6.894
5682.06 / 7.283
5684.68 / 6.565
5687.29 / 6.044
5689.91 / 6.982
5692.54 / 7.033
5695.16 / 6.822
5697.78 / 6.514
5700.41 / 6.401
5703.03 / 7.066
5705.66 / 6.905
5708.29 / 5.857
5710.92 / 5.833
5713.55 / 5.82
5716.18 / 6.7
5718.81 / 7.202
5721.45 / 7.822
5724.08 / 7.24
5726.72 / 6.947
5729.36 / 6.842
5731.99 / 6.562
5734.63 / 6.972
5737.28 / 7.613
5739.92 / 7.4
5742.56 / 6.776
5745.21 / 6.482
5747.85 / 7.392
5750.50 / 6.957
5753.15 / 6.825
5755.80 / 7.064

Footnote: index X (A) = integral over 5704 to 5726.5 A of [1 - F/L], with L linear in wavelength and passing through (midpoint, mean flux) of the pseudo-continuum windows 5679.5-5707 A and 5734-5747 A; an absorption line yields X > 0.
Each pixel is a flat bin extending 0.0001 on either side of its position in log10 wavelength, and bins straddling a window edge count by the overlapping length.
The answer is 0.7 A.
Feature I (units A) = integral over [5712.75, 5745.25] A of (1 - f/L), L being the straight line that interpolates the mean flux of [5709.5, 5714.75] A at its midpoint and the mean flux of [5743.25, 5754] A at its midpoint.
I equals -3.4 A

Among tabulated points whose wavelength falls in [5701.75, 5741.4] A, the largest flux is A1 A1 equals 7.822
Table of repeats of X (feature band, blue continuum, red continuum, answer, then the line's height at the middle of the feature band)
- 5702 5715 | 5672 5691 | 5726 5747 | 1.1 A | 6.88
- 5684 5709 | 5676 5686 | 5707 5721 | -0.1 A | 6.62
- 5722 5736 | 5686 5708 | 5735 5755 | -0.1 A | 6.93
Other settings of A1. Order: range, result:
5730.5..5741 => 7.613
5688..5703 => 7.033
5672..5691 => 7.283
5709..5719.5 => 7.202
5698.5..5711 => 7.066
